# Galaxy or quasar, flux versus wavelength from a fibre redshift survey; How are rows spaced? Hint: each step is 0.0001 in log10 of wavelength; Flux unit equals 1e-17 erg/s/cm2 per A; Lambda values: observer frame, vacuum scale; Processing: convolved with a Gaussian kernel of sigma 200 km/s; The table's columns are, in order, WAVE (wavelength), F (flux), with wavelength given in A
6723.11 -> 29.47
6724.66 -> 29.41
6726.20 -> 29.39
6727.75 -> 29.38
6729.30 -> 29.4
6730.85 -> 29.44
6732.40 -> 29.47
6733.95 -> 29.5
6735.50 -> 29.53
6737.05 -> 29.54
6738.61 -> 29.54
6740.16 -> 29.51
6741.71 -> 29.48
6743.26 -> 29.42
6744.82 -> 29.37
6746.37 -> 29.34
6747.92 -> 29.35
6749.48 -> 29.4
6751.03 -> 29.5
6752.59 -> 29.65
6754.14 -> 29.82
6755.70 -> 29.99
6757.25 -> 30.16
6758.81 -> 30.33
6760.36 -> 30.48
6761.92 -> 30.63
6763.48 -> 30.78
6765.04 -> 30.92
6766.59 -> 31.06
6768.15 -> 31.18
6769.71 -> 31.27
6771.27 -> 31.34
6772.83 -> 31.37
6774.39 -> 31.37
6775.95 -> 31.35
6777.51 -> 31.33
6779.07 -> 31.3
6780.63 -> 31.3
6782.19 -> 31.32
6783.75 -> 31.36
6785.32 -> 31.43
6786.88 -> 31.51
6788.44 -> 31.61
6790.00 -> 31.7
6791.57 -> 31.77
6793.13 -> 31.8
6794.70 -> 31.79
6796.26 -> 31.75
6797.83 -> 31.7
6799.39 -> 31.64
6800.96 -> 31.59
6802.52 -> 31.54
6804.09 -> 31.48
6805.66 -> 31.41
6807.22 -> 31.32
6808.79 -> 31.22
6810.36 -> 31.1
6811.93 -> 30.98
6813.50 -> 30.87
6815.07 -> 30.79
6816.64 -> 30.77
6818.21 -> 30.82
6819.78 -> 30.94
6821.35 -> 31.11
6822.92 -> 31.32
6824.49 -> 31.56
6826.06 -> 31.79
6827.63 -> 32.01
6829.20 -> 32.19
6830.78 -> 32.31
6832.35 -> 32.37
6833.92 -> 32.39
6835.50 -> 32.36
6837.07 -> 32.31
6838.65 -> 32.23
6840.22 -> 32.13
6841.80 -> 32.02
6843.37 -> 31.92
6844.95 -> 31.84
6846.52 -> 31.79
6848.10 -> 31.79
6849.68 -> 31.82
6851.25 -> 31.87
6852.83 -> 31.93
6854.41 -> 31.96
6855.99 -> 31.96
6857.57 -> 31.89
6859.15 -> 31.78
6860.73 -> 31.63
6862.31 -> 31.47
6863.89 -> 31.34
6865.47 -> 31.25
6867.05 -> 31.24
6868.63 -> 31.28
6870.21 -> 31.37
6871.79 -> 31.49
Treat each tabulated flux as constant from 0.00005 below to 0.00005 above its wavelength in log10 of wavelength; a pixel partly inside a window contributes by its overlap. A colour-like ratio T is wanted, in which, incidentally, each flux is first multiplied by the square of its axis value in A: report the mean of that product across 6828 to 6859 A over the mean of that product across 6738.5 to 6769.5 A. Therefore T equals 1.10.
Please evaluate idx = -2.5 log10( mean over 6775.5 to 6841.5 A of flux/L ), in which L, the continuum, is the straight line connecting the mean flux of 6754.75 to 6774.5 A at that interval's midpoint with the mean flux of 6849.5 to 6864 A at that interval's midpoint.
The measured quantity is -0.01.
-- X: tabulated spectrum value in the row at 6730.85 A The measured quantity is 29.44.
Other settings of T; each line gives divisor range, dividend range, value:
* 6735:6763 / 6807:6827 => 1.07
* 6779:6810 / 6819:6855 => 1.03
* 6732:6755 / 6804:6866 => 1.10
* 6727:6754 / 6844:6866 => 1.11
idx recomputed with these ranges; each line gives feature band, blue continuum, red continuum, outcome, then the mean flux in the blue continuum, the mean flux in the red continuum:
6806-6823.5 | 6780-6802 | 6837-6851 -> 0.03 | 31.6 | 32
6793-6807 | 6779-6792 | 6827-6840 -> 0.00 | 31.5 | 32.3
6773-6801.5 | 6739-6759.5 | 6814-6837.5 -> -0.03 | 29.6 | 31.7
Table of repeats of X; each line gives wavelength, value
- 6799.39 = 31.64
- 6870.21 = 31.37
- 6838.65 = 32.23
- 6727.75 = 29.38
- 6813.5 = 30.87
